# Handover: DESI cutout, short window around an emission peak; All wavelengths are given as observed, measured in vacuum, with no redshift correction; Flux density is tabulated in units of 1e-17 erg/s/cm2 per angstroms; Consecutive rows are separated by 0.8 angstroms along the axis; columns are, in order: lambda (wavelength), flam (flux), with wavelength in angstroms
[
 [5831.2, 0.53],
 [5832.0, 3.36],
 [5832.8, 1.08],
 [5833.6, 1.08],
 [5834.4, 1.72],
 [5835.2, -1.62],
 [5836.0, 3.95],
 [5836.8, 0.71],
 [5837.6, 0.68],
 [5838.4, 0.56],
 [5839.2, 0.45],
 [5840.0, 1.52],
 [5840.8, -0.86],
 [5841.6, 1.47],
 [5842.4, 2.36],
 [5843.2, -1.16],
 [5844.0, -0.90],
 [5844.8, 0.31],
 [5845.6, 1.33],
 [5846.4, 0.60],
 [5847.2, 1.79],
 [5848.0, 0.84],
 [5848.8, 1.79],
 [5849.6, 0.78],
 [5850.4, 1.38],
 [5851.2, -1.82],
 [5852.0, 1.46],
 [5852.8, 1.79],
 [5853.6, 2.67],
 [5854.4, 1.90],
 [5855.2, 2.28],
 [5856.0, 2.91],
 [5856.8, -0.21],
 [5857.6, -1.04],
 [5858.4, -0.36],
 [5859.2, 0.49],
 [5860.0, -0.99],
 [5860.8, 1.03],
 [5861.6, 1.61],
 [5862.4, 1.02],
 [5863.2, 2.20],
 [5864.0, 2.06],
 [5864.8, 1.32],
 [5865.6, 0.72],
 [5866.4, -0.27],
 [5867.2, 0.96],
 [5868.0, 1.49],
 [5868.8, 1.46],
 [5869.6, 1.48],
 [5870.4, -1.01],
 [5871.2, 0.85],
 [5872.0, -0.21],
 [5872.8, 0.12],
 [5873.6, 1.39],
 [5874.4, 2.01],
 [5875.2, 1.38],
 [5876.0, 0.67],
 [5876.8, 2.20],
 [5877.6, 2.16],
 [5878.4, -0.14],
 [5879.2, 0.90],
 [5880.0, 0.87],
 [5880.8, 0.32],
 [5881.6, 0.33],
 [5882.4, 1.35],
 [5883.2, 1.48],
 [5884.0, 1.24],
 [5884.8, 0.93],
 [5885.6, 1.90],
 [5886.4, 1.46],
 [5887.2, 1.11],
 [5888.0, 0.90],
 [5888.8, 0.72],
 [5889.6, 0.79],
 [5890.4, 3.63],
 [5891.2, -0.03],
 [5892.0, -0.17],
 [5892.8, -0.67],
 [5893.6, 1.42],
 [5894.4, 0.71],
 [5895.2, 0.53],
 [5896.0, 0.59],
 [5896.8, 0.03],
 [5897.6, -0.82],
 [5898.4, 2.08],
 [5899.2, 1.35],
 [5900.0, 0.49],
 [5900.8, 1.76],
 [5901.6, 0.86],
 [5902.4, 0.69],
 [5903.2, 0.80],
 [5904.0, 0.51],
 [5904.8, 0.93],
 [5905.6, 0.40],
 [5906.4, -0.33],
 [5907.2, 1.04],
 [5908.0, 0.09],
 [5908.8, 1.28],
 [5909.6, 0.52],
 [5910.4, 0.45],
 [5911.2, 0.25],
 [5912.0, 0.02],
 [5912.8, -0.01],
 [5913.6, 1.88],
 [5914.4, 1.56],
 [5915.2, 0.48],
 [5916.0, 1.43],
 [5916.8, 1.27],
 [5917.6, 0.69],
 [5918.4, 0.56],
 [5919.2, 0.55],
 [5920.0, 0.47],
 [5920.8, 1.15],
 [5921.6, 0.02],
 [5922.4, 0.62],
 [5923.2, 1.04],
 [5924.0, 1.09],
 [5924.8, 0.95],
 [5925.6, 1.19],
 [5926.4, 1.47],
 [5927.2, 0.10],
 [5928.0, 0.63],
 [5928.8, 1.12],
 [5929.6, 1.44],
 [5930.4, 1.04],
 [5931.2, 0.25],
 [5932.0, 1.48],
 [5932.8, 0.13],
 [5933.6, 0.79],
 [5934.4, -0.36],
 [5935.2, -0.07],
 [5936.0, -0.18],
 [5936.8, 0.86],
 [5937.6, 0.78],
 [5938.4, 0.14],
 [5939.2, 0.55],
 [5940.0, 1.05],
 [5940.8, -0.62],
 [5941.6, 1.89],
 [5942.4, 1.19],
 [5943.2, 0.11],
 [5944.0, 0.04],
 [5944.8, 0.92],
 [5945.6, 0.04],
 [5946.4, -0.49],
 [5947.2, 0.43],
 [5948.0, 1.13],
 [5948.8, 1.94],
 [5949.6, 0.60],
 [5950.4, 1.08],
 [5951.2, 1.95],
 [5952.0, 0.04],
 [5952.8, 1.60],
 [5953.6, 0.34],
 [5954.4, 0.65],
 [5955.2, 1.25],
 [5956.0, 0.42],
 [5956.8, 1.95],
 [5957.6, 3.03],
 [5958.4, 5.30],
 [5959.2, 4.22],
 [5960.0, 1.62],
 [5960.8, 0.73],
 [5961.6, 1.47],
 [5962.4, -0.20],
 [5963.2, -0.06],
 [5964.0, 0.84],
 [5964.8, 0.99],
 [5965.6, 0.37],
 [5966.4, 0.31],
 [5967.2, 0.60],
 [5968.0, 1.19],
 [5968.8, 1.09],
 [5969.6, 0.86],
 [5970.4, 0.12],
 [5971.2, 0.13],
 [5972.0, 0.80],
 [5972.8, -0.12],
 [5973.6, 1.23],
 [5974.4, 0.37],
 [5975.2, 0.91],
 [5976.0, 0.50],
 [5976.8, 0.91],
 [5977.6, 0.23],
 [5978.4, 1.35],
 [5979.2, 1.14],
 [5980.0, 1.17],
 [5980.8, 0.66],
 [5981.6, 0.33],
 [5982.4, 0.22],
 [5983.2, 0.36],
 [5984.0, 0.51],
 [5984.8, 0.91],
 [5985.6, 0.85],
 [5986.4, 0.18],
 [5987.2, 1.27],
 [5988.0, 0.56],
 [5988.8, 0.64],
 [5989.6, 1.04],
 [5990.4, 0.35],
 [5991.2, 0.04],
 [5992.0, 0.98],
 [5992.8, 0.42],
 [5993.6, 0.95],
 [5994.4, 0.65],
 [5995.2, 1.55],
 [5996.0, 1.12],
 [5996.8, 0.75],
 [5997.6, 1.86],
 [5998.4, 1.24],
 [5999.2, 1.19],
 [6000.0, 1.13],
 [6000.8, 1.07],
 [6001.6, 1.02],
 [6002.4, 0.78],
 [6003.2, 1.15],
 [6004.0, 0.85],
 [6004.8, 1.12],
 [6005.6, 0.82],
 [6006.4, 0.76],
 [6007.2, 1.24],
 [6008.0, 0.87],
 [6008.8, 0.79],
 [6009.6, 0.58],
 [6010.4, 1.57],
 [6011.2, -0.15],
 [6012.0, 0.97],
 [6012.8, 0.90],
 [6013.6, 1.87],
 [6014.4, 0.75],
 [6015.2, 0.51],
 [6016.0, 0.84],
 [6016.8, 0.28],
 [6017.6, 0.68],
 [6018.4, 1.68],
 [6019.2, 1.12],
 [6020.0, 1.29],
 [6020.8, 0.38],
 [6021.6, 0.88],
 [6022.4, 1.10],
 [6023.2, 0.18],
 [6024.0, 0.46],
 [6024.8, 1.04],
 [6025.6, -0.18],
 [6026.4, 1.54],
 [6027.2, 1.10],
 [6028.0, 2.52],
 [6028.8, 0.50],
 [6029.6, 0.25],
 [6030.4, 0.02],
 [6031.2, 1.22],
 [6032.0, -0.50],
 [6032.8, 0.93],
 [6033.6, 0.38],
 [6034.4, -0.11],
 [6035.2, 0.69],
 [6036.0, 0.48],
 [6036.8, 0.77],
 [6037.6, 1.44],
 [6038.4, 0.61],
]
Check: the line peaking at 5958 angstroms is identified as [O III] 5007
